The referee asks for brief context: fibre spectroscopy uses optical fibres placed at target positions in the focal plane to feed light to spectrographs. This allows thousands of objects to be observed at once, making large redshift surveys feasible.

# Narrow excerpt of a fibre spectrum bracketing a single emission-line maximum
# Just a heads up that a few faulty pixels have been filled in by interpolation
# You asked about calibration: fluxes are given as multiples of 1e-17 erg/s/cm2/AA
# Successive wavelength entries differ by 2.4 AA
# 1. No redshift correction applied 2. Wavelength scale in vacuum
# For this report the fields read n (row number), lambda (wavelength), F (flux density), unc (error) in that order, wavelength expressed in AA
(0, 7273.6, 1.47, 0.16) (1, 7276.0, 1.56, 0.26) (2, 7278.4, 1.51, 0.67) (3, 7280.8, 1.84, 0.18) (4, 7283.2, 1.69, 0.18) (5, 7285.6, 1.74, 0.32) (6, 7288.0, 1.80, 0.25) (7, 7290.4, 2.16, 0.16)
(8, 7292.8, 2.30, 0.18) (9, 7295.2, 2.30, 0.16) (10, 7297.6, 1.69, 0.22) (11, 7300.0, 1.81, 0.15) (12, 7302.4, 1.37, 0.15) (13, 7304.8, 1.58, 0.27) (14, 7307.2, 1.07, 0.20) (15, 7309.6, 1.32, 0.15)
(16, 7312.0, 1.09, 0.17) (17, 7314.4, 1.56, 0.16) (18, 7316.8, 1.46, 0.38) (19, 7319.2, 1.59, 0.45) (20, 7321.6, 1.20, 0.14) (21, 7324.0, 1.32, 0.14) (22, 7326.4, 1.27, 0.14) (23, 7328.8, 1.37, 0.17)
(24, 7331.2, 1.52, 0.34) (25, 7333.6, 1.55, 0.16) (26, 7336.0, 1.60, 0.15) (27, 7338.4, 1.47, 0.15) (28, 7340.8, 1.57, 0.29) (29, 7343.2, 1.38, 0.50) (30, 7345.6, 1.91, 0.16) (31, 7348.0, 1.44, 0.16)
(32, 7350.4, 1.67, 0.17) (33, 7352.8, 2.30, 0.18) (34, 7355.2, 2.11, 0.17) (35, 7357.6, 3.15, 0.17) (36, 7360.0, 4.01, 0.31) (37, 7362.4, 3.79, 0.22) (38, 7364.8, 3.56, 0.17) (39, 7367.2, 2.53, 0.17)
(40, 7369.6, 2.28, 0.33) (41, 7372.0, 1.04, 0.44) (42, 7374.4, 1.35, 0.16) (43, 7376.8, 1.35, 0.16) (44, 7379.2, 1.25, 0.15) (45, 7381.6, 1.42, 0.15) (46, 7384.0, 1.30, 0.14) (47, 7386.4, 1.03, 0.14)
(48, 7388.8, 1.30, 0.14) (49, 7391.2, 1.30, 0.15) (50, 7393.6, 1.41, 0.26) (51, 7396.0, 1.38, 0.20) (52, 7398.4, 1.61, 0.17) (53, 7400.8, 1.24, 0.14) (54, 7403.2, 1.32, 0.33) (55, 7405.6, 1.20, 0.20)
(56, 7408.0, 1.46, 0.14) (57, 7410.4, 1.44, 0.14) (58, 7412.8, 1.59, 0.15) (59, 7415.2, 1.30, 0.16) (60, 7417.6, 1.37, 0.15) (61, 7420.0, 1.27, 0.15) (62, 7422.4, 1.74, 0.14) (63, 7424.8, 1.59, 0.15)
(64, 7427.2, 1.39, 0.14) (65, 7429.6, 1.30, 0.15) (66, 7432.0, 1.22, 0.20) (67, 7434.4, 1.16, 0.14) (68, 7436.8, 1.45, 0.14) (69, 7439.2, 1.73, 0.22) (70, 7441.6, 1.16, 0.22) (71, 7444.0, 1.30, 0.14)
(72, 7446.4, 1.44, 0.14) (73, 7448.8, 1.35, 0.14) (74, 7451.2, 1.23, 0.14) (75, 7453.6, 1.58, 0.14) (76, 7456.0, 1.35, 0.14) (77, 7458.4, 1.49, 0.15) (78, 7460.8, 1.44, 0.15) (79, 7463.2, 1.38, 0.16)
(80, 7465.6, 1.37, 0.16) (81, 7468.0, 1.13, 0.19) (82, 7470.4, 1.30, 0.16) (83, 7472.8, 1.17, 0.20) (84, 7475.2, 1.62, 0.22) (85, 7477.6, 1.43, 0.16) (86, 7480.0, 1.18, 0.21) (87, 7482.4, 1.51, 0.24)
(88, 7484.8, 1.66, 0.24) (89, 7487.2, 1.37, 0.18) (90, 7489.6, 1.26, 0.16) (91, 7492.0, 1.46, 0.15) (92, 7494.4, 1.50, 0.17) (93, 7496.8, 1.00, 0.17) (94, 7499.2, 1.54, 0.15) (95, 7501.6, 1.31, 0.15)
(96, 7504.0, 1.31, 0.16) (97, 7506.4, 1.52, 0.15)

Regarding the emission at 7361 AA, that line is [O III]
